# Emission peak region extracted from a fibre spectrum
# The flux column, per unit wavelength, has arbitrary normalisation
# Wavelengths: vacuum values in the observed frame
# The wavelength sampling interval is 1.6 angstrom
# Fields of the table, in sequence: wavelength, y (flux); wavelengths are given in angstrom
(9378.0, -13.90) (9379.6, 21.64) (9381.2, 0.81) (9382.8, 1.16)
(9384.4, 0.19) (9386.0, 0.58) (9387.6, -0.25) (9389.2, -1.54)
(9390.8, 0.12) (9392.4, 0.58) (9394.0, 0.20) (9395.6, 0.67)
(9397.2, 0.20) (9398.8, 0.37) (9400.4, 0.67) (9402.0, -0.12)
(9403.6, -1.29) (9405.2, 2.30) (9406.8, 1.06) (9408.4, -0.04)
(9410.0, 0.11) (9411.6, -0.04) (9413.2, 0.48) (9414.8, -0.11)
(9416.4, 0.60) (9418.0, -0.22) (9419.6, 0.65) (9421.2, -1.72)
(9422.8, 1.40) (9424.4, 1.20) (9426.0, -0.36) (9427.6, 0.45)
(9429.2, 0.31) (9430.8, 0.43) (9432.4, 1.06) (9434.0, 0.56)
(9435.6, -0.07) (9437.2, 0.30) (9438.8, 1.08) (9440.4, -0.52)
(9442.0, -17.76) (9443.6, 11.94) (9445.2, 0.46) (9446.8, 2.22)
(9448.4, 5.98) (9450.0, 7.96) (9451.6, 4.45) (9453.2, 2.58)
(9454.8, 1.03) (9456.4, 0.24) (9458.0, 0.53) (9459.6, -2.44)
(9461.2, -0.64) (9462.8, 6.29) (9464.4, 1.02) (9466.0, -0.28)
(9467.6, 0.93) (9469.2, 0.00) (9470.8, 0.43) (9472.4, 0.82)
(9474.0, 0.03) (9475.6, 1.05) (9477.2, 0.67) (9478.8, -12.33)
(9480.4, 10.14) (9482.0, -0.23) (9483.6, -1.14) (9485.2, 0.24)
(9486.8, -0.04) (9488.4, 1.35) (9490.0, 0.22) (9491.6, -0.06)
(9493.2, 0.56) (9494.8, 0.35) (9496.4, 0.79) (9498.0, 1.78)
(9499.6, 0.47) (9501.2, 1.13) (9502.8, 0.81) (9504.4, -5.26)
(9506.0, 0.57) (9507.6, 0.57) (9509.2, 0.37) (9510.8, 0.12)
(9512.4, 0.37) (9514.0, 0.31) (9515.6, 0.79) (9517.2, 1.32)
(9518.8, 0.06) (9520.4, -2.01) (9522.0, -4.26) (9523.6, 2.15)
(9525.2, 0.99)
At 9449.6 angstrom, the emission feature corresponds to [O III] 5007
